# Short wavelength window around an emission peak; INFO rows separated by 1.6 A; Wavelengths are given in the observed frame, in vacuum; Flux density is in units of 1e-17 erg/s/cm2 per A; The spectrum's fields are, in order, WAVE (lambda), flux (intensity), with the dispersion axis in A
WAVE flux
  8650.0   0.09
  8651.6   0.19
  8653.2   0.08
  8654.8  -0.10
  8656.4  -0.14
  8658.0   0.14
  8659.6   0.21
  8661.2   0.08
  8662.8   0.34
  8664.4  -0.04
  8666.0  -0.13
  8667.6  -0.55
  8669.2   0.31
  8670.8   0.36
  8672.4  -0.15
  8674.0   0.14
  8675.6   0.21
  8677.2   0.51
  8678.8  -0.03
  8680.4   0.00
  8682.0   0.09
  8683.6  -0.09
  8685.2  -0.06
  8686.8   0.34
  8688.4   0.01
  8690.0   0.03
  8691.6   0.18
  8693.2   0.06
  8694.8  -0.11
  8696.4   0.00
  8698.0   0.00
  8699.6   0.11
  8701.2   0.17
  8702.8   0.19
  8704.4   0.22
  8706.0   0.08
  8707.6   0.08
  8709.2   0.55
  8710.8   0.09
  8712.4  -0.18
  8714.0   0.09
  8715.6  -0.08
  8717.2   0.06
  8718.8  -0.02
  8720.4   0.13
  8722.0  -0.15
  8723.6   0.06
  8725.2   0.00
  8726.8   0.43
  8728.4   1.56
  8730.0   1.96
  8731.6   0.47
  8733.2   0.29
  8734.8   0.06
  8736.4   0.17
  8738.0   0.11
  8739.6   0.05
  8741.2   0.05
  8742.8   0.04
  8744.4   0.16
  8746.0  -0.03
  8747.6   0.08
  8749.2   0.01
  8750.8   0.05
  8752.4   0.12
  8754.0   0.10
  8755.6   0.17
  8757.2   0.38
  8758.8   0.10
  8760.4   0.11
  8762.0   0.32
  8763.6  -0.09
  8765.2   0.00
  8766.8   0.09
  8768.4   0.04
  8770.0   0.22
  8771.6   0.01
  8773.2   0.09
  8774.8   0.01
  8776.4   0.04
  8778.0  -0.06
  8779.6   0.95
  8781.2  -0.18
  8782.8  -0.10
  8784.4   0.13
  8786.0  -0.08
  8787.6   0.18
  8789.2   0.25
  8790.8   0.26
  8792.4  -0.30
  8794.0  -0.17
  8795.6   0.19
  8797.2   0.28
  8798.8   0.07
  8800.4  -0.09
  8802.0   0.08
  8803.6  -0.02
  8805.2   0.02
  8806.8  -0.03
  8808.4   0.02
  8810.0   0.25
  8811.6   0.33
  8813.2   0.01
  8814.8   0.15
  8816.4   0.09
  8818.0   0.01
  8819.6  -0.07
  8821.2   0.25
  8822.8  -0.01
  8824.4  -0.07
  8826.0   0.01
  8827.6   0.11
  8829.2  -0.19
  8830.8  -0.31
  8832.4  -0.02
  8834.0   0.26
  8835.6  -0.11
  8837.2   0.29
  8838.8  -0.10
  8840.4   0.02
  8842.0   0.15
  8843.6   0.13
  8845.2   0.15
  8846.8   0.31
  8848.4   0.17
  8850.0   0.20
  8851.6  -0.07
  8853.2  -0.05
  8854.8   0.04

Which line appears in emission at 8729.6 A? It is Halpha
